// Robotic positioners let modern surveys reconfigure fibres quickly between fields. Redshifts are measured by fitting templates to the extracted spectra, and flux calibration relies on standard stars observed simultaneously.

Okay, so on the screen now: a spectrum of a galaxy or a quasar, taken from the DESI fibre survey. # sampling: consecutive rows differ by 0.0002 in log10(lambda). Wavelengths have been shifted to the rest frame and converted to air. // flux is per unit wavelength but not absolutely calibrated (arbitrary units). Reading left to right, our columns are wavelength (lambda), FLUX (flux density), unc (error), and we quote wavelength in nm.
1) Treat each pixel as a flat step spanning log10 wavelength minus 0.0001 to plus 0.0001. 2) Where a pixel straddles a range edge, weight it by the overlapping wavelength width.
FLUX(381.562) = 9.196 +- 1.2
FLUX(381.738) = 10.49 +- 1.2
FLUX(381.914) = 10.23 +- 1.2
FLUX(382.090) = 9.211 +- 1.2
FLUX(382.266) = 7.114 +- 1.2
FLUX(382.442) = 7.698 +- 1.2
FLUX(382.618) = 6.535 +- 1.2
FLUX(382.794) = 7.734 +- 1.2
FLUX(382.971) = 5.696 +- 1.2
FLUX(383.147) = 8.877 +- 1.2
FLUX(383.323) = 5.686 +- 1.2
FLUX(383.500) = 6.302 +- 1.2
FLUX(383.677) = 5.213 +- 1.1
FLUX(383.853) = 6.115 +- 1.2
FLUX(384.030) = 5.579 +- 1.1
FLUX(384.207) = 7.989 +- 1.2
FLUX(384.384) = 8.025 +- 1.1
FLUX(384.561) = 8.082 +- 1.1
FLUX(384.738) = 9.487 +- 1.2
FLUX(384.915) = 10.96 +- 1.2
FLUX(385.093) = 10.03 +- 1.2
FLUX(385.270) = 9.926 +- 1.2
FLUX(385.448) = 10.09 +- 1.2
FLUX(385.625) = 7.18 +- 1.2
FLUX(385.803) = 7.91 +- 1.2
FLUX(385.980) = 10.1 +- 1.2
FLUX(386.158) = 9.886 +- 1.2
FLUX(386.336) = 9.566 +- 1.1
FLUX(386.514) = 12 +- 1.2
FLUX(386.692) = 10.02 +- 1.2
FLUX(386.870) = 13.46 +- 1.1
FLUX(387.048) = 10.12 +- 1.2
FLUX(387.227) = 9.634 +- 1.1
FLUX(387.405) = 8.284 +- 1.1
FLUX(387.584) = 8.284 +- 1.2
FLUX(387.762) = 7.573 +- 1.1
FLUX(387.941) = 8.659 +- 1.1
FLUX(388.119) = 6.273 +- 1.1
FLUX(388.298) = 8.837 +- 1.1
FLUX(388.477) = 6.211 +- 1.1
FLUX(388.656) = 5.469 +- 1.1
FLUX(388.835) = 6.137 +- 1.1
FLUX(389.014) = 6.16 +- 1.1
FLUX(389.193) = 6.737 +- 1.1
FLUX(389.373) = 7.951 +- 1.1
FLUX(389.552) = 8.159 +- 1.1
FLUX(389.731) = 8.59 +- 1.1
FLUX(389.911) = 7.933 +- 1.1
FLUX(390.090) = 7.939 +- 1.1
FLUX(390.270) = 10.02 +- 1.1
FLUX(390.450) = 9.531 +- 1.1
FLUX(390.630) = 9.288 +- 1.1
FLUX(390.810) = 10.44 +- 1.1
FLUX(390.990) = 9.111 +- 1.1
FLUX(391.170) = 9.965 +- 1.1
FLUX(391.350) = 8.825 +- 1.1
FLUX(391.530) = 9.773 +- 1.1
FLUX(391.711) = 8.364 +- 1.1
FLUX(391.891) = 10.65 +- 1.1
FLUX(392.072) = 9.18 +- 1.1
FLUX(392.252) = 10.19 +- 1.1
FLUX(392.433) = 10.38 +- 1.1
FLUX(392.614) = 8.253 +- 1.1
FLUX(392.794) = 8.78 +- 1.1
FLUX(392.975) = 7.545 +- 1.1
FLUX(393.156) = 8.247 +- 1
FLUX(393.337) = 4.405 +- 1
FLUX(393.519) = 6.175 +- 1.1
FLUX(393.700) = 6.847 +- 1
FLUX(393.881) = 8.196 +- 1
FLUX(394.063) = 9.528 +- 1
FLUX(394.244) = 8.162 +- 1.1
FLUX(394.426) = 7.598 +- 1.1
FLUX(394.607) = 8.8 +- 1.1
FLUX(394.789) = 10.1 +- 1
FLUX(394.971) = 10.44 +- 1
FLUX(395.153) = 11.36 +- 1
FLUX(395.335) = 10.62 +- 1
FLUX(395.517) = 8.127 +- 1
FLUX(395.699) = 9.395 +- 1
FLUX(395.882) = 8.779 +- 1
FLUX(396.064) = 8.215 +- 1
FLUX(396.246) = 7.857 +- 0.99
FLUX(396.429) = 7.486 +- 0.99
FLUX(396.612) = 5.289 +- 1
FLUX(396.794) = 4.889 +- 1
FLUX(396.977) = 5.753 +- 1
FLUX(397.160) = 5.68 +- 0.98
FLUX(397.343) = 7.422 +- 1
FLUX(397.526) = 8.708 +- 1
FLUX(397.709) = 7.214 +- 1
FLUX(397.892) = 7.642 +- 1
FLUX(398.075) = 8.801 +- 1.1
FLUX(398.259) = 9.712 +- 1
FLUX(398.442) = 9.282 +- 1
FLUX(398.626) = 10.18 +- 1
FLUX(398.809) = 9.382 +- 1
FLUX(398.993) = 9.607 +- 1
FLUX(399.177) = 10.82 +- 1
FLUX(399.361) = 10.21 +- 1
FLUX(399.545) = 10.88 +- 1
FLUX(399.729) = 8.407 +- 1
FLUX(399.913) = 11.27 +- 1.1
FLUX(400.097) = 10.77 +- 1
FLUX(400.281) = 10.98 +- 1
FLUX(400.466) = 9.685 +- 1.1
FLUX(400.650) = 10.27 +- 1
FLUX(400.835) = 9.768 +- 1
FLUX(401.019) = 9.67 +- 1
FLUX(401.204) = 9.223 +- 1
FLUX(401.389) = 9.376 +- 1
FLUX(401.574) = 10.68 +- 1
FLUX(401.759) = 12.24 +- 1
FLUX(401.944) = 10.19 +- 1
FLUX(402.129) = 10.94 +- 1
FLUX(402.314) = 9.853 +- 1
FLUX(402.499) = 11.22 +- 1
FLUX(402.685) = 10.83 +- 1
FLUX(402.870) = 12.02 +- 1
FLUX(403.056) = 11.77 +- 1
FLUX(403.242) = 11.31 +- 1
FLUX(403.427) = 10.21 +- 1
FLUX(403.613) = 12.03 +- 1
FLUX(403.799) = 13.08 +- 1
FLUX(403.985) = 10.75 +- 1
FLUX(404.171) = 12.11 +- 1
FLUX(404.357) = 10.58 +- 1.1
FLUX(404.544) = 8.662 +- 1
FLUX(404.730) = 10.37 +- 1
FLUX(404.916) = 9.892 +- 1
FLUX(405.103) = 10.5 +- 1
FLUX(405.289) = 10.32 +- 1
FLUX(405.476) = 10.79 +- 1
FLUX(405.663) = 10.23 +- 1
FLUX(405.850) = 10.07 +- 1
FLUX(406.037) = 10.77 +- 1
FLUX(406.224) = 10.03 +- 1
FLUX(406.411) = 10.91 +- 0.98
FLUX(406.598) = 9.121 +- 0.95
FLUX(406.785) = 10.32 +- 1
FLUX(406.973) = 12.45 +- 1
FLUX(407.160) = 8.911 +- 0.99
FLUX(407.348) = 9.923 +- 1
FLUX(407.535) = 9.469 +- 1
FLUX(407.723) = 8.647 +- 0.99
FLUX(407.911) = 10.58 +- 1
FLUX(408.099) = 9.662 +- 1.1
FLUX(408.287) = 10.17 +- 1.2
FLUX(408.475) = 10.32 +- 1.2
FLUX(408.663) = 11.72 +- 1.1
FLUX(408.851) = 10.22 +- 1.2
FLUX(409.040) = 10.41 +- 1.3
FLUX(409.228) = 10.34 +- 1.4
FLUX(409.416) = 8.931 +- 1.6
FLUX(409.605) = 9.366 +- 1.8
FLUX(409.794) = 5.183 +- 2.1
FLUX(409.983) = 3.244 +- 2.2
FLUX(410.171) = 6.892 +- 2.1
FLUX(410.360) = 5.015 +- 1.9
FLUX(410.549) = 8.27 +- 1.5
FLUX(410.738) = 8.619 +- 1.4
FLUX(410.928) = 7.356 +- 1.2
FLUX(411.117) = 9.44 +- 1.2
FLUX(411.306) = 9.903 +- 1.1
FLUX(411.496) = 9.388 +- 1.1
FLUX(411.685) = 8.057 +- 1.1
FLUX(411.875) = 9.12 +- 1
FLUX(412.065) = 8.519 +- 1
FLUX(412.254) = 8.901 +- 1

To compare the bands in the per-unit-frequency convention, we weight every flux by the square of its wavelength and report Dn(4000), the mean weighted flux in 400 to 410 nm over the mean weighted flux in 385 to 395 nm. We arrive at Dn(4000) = 1.27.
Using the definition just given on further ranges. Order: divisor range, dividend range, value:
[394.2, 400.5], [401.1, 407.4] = 1.24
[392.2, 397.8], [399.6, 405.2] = 1.37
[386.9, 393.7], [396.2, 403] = 1.17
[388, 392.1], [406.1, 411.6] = 1.20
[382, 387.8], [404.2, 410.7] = 1.25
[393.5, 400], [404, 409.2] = 1.25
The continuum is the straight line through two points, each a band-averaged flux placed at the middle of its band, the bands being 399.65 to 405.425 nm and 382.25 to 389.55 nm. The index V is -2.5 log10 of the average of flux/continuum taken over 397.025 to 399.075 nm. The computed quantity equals 0.18 mag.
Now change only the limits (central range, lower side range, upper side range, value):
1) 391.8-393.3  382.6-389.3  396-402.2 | -0.04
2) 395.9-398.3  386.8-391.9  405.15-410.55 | 0.22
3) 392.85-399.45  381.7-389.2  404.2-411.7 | 0.07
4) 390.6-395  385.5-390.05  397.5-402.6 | 0.04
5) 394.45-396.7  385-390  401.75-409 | 0.08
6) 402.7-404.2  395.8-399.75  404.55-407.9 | -0.21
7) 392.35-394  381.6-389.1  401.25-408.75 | 0.20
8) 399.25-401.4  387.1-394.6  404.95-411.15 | -0.14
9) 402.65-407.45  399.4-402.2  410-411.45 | -0.16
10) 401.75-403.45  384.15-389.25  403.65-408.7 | -0.10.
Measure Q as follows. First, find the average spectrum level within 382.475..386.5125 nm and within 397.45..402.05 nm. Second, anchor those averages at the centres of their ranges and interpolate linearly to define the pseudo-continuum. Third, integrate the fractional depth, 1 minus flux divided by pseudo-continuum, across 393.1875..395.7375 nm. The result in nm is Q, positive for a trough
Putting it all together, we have 0.19 nm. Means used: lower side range 8.13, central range 8.53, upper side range 9.81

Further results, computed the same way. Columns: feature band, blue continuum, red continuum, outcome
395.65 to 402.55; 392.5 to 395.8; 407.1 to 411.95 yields -0.436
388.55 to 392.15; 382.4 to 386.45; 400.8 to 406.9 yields 0.144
